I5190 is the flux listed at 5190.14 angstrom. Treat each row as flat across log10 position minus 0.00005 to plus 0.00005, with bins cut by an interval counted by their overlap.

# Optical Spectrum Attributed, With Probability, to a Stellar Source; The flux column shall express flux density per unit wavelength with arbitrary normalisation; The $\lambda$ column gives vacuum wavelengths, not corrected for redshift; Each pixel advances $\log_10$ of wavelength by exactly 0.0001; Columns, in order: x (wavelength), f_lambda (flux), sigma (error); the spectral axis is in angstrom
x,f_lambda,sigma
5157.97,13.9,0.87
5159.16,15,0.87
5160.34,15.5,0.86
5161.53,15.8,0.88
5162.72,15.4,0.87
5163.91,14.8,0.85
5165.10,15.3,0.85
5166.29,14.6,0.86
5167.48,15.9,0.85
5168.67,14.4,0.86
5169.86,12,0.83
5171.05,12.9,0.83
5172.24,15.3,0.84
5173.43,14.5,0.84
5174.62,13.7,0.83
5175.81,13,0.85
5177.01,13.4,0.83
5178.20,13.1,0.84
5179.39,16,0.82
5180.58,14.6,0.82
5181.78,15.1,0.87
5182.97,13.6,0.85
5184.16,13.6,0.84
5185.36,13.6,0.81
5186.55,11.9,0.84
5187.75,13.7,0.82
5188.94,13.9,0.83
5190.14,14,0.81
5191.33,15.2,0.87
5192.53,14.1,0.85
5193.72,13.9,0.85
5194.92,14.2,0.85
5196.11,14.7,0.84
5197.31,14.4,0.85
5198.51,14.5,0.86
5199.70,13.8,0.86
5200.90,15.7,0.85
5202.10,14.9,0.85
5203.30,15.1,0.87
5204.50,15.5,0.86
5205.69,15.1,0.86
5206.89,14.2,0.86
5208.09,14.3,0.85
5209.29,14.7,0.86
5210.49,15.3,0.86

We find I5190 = 14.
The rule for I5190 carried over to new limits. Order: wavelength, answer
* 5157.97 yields 13.9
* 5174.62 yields 13.7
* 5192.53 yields 14.1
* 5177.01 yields 13.4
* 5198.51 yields 14.5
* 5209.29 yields 14.7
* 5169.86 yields 12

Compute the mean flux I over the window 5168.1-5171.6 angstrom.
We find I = 13.1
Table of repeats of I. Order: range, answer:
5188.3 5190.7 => 13.9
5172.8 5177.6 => 13.7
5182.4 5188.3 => 13.3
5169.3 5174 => 13.7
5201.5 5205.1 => 15.2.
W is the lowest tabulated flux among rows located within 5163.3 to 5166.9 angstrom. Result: 14.6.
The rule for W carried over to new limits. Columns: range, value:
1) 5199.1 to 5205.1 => 13.8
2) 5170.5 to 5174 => 12.9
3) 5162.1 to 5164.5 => 14.8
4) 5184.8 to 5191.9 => 11.9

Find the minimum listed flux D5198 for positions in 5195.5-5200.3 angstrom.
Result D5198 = 13.8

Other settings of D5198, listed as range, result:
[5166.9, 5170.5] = 12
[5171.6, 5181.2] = 13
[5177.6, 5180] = 13.1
